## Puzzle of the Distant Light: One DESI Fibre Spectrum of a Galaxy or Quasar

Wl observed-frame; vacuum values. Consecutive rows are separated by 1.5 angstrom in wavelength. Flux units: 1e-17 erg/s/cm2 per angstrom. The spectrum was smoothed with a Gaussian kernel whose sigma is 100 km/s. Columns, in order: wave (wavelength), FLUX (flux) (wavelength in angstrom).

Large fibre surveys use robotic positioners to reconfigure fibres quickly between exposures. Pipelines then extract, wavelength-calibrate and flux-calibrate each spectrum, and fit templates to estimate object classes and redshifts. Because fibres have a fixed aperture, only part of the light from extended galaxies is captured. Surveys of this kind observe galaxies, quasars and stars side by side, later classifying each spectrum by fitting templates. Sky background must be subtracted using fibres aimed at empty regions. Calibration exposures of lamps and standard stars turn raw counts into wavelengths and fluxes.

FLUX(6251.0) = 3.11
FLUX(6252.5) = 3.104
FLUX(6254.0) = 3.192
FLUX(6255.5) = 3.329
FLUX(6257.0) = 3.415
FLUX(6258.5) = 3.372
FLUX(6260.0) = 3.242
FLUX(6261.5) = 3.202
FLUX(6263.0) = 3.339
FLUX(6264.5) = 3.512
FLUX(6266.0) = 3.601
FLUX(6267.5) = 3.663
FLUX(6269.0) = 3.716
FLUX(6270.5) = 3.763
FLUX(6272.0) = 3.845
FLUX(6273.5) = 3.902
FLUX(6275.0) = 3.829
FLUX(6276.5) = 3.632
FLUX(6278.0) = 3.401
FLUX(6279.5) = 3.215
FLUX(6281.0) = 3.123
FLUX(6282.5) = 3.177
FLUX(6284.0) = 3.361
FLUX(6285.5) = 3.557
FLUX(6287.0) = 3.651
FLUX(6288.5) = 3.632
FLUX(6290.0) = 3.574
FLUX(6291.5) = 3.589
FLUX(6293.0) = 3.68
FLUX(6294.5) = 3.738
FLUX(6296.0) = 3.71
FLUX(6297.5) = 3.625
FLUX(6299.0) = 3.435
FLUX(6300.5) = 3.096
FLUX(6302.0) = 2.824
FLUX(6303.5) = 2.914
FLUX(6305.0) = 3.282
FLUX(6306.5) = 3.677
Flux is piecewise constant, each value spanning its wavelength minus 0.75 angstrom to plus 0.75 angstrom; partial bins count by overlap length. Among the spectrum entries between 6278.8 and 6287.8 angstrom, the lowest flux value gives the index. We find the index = 3.123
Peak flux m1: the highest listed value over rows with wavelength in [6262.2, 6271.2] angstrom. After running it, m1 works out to 3.763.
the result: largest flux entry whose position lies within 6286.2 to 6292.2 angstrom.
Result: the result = 3.651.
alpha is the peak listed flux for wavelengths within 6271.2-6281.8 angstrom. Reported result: 3.902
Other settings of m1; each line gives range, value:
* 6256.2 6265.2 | 3.512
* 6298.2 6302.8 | 3.435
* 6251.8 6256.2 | 3.329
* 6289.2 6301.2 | 3.738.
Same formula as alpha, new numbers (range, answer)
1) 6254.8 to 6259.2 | 3.415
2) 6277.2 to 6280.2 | 3.401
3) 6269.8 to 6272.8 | 3.845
